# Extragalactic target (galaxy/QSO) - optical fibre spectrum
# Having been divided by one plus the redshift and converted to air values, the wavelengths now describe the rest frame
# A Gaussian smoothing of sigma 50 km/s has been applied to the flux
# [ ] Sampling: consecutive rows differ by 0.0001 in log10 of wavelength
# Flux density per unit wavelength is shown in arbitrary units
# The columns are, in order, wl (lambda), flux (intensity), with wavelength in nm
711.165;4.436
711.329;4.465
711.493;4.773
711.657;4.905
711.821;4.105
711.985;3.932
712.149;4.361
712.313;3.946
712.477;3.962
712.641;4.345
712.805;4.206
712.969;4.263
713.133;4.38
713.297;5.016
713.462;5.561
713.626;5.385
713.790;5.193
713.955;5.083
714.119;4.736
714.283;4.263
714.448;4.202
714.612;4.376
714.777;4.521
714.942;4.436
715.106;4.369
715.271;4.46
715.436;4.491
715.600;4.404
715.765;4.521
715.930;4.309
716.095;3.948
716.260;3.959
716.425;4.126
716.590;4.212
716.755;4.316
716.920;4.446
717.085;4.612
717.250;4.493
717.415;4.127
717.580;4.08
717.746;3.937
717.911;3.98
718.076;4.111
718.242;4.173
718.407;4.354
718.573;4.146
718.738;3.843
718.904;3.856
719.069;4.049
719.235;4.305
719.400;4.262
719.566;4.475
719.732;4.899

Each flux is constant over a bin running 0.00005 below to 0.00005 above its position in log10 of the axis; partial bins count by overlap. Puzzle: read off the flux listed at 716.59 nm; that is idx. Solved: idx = 4.212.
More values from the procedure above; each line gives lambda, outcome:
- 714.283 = 4.263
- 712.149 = 4.361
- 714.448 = 4.202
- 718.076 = 4.111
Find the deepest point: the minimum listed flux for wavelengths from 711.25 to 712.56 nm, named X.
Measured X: 3.932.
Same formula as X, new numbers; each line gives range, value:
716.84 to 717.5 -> 4.127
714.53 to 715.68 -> 4.369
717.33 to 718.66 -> 3.937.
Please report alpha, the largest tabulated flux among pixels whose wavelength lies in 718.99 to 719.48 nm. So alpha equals 4.305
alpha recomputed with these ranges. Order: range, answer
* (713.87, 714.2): 5.083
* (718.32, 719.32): 4.354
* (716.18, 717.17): 4.612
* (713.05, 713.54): 5.561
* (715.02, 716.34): 4.521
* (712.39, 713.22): 4.38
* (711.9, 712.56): 4.361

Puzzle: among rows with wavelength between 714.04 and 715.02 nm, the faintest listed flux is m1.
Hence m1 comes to 4.202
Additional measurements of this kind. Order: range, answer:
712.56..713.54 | 4.206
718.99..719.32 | 4.049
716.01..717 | 3.948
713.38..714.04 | 5.083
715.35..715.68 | 4.404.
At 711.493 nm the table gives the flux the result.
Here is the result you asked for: 4.773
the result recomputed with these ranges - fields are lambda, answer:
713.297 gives 5.016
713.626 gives 5.385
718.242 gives 4.173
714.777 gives 4.521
